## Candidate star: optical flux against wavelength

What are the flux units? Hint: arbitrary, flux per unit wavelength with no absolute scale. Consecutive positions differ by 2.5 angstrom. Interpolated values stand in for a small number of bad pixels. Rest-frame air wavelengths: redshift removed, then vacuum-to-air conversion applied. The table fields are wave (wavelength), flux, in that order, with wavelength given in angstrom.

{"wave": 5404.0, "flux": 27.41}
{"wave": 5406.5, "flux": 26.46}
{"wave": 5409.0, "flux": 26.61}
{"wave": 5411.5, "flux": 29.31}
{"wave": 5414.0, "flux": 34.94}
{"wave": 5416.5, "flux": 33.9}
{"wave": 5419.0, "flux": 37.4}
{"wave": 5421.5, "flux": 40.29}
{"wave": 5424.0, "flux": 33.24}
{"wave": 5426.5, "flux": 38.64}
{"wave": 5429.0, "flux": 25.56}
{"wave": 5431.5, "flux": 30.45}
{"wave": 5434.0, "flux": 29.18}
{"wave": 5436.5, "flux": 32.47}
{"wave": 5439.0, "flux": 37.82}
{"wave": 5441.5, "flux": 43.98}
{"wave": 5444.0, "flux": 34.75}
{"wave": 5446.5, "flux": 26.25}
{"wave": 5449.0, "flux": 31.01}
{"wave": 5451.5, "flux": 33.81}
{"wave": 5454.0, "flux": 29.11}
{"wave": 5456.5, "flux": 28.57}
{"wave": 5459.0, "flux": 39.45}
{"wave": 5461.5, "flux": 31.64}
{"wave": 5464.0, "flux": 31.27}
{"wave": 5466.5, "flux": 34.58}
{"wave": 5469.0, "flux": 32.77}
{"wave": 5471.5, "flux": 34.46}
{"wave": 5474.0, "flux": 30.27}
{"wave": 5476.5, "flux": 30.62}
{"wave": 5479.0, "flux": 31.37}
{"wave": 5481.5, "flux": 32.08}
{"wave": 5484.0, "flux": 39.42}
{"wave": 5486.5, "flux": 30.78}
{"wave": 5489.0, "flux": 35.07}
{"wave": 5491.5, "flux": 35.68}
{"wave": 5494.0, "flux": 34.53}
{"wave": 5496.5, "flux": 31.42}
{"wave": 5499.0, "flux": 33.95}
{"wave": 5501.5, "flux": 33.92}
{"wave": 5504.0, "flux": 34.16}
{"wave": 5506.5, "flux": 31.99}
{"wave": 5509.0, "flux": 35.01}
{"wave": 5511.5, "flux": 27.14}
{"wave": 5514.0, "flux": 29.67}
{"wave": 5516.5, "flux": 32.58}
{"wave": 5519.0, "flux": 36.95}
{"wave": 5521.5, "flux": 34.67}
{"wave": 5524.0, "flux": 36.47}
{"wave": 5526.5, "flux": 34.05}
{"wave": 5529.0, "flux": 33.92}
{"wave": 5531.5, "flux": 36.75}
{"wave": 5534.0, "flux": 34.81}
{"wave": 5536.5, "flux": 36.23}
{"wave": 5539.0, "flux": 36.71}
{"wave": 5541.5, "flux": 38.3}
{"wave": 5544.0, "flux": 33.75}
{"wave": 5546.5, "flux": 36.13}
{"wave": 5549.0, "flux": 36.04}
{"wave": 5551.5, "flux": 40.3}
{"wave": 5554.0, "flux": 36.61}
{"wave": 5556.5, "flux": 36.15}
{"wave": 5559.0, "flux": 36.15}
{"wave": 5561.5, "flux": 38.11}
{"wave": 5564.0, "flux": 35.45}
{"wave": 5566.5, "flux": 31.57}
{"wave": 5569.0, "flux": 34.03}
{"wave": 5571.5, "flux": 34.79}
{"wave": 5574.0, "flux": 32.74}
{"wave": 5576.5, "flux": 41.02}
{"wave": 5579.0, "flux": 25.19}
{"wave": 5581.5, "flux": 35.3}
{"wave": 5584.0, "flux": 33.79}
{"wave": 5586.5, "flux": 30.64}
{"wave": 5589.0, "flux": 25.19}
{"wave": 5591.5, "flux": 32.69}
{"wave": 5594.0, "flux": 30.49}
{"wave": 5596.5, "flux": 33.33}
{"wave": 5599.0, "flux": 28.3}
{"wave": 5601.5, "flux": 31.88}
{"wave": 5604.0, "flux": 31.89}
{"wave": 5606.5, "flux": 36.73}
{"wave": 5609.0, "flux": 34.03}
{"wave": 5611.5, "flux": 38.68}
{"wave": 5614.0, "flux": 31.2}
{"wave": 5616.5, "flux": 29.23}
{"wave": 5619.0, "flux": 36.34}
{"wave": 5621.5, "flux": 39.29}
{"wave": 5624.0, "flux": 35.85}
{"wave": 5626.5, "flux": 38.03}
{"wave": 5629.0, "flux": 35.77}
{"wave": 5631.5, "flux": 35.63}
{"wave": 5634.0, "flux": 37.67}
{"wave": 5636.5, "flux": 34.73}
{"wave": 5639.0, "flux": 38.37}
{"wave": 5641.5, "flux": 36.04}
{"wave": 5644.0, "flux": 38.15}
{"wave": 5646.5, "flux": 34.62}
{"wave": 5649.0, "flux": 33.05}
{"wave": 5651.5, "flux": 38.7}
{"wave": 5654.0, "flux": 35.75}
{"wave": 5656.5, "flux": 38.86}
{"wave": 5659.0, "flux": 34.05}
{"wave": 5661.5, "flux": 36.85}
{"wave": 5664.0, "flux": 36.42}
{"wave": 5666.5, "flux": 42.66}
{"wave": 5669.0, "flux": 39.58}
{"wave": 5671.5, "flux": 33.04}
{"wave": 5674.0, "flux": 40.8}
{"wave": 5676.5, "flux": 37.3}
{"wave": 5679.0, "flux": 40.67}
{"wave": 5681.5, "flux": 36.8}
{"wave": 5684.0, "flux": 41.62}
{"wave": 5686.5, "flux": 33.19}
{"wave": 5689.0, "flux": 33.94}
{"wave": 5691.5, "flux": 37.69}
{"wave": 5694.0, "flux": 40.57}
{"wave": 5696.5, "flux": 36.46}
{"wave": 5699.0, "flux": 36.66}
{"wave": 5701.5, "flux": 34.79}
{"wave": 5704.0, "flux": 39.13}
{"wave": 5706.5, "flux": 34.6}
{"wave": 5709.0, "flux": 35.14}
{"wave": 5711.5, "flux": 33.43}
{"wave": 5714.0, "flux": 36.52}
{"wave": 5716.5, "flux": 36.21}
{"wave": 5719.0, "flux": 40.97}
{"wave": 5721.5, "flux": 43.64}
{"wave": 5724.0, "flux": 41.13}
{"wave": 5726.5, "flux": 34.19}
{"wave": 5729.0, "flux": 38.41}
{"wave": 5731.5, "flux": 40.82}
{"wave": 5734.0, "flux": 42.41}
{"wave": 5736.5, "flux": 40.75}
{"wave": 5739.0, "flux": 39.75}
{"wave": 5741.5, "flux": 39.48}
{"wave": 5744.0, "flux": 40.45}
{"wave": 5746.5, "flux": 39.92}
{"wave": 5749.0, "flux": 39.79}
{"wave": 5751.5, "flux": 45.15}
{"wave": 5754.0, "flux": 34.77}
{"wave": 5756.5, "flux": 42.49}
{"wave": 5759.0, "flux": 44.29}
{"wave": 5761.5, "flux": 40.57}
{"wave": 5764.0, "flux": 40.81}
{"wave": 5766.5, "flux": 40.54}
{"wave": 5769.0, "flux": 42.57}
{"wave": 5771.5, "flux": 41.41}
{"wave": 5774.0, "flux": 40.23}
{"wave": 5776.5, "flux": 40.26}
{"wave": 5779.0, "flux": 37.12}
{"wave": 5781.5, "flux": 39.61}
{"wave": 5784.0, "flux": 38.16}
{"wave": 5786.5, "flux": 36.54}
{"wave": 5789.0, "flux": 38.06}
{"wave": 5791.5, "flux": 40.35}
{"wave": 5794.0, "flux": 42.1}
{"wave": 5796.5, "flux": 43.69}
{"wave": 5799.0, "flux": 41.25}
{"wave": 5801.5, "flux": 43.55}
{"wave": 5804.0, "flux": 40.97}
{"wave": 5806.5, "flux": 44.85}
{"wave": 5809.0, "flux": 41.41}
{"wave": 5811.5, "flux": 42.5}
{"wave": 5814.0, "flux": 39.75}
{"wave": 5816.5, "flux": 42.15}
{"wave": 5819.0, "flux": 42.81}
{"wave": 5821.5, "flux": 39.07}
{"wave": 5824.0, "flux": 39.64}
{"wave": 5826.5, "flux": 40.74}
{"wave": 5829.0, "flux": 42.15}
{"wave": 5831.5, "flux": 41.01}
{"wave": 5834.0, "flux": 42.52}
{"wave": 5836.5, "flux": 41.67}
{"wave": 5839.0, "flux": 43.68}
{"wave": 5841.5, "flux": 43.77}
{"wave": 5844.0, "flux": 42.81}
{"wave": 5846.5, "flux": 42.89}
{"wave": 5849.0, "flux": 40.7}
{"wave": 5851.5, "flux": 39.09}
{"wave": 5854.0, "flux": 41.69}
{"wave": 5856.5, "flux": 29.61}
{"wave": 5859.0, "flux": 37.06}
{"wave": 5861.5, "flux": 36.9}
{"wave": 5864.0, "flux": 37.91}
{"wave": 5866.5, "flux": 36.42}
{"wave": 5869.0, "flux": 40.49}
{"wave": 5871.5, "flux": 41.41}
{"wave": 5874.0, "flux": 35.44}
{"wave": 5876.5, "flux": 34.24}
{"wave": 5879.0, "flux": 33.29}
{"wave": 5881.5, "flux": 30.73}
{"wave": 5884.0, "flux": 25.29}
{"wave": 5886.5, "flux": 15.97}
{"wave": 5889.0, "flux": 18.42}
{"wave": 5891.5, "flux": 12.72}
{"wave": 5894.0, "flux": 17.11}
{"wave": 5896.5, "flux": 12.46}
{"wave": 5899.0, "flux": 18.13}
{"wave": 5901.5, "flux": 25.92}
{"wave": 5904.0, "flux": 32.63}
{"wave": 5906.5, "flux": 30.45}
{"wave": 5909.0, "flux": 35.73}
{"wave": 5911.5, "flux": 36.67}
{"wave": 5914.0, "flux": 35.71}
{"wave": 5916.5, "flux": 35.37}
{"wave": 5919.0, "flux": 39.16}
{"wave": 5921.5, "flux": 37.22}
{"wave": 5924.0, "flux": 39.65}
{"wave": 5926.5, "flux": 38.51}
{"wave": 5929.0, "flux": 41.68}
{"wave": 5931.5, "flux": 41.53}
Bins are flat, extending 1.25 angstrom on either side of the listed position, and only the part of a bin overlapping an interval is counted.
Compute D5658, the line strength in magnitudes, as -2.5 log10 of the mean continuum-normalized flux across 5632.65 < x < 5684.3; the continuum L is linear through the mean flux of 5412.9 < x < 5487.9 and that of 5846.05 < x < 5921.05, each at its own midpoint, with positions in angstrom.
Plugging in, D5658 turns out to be -0.15 mag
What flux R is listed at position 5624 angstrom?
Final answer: 35.85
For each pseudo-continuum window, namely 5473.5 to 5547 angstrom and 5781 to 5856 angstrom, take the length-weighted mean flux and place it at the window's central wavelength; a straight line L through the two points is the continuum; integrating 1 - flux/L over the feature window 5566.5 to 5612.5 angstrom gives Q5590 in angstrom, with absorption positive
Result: 3.94 angstrom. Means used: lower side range 34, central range 32.8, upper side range 41.2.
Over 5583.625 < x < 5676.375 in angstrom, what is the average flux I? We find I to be 35.1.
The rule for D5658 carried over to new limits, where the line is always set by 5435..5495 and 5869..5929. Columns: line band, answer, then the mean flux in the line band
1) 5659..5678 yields -0.19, 37.9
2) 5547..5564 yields -0.14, 37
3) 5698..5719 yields -0.15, 36.1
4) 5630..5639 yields -0.13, 36.3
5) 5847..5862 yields -0.23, 37.8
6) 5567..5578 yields -0.08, 35.1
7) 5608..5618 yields -0.04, 33.3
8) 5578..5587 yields 0.04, 31.4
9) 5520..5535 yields -0.07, 35.1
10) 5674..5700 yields -0.19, 37.7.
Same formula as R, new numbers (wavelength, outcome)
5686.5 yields 33.19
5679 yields 40.67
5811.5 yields 42.5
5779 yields 37.12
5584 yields 33.79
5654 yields 35.75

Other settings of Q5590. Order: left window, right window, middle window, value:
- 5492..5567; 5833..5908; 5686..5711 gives -1.8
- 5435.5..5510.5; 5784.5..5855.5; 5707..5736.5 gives 0.5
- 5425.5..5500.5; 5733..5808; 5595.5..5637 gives 2.5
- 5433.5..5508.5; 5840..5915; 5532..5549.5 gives -1.6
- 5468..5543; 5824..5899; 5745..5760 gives -3.0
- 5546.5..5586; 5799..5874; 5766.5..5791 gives 0.0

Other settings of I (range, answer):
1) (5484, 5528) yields 33.6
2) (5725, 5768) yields 40.3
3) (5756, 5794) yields 40.2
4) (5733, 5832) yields 40.8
